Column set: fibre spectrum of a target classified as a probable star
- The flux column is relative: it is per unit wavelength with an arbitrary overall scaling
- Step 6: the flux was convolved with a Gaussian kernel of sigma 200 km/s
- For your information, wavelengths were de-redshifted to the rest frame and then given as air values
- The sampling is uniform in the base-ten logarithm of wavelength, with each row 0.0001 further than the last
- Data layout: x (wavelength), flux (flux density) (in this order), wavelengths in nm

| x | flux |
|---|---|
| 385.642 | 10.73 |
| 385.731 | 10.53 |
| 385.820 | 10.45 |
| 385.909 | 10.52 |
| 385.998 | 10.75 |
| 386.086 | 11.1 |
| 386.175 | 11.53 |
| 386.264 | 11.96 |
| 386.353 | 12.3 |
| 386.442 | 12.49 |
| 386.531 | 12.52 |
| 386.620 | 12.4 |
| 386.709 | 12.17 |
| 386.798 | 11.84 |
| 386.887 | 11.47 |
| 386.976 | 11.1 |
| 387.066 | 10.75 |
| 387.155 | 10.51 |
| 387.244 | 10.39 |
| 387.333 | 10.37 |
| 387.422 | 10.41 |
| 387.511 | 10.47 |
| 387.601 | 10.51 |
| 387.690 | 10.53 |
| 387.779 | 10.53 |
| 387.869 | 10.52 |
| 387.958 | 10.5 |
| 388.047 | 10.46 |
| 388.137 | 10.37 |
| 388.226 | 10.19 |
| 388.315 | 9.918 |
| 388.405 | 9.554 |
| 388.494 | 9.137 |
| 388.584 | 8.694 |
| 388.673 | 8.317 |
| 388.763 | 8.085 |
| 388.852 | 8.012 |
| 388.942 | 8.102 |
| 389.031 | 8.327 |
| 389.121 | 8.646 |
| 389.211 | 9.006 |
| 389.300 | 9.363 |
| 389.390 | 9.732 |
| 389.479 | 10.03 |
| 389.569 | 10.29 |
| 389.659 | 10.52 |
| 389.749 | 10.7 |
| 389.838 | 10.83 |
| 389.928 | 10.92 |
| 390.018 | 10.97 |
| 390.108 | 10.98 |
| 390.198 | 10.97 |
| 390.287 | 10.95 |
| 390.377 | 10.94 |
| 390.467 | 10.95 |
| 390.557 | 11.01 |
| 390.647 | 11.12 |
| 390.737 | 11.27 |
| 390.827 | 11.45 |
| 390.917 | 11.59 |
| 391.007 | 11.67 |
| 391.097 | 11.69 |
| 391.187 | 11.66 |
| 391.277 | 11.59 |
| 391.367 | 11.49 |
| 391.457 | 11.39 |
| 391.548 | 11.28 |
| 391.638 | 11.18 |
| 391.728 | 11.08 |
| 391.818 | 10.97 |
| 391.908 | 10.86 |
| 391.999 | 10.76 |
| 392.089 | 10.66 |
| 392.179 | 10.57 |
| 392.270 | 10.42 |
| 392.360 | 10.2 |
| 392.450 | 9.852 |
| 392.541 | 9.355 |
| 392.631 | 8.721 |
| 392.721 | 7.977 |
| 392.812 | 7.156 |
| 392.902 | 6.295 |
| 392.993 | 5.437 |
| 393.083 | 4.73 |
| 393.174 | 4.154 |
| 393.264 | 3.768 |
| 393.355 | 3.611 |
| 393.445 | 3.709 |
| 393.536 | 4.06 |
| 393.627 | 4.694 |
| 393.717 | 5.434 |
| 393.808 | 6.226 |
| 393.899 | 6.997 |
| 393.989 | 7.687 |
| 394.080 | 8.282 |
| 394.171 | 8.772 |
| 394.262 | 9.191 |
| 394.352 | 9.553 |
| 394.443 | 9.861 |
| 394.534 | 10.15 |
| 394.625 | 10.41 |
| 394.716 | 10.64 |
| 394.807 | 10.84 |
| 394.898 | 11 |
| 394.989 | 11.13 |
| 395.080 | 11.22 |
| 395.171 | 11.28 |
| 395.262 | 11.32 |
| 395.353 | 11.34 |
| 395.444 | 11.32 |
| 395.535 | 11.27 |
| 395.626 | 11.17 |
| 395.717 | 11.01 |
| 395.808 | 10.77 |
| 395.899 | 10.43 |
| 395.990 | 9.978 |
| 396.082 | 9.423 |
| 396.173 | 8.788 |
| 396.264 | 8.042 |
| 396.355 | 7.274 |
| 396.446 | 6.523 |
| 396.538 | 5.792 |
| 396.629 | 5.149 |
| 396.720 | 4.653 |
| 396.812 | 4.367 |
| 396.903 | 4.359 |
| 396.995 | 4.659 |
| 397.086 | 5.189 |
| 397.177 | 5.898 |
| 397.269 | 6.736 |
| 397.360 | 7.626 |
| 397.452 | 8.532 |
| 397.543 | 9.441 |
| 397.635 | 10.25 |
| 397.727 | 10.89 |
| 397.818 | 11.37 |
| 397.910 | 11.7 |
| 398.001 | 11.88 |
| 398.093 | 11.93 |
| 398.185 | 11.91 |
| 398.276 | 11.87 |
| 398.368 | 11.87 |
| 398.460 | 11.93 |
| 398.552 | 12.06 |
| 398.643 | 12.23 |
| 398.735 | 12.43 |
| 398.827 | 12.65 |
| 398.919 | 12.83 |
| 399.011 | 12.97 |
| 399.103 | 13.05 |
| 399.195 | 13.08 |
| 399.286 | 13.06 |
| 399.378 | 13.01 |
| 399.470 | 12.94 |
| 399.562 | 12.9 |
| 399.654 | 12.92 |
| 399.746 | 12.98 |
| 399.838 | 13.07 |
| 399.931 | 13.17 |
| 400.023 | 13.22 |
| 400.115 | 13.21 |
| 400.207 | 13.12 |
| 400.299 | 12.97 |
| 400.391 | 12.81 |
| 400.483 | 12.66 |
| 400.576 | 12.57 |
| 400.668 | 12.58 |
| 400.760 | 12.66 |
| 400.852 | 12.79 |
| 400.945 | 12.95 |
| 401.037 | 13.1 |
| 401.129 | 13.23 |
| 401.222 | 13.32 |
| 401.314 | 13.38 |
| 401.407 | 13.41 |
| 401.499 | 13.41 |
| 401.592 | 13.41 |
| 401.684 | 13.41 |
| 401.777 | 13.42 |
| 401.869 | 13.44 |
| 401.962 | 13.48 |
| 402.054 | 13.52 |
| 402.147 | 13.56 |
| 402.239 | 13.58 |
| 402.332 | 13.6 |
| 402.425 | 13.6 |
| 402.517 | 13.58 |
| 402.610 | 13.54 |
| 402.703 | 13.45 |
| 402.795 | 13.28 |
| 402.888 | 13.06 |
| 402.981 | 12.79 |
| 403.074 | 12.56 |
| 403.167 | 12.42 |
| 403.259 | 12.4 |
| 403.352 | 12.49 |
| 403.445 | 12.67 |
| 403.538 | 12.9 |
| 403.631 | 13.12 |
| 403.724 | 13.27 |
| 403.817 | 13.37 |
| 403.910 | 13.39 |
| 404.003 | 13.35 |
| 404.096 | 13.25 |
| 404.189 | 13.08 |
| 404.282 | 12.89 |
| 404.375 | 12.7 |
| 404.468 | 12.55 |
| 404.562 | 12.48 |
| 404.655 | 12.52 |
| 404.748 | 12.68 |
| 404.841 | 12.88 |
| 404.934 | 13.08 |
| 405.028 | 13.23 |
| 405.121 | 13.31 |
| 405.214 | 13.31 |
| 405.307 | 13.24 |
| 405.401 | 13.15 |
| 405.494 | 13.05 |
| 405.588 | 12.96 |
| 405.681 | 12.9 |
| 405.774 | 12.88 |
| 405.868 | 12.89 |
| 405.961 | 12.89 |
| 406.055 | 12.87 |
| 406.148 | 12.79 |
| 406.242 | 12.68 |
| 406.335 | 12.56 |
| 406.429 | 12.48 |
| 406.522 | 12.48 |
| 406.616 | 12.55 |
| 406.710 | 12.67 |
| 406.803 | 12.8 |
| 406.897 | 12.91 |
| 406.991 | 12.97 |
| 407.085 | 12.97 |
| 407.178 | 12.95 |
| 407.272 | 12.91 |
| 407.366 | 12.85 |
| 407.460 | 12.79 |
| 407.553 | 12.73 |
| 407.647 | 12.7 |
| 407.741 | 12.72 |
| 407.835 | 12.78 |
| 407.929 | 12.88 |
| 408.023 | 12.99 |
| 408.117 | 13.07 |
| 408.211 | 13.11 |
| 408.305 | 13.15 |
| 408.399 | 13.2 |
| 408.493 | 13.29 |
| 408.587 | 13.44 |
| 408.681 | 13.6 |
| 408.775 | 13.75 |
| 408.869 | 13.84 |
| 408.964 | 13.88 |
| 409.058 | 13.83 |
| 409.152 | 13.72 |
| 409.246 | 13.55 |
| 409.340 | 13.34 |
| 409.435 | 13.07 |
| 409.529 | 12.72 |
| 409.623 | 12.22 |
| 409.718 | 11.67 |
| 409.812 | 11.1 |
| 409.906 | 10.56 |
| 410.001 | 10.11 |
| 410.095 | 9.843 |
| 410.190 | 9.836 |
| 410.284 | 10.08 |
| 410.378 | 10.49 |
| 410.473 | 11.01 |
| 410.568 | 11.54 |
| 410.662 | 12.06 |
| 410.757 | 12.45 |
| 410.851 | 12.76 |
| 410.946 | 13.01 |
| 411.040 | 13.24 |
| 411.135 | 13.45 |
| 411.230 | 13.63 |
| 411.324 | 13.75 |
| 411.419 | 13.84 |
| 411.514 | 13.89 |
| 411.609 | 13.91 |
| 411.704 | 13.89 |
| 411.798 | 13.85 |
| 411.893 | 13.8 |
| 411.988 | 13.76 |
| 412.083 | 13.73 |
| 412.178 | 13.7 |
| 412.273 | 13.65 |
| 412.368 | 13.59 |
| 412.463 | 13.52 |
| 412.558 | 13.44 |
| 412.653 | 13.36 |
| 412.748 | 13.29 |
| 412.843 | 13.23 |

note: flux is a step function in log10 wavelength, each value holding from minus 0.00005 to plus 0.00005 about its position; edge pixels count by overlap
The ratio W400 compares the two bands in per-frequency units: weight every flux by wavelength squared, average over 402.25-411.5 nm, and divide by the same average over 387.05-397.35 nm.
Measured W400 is 1.50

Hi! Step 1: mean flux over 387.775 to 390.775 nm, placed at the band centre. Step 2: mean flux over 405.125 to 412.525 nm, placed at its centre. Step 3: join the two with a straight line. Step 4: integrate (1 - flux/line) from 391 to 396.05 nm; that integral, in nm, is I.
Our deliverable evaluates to 0.65 nm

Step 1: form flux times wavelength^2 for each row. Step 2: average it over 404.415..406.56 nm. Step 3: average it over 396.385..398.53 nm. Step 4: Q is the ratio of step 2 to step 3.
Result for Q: 1.58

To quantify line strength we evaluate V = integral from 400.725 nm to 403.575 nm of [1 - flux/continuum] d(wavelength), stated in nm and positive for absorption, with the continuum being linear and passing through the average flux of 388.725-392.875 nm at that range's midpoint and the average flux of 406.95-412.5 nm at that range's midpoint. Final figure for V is -0.327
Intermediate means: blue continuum 10.3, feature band 13.2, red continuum 12.8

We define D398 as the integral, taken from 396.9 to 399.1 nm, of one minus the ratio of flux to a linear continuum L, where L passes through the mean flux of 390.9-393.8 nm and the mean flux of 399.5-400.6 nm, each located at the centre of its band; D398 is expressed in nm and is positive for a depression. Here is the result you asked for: 0.29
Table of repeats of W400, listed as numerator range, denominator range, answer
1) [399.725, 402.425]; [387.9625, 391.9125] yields 1.34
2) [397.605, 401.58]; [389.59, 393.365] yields 1.33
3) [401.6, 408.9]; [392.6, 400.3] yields 1.43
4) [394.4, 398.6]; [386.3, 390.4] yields 0.95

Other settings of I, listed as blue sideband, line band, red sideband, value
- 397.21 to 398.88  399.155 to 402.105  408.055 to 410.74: -0.49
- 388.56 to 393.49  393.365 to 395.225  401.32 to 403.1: 0.39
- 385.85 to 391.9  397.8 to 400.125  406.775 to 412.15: -0.17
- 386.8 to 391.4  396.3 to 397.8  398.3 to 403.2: 0.66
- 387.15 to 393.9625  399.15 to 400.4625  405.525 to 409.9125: -0.20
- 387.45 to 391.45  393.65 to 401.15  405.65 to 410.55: 0.56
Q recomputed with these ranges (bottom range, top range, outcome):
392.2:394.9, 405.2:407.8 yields 1.80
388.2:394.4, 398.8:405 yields 1.50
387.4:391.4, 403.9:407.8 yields 1.36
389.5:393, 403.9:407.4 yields 1.32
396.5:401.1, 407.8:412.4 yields 1.23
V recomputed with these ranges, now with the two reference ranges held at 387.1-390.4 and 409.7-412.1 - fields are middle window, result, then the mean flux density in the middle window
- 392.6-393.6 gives 0.49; 5.36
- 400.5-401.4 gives -0.13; 13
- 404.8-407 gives -0.20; 12.9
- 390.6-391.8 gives -0.14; 11.4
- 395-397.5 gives 0.56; 8.34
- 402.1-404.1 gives -0.28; 13.1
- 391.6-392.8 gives 0.03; 10.1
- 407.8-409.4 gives -0.17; 13.4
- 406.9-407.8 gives -0.07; 12.8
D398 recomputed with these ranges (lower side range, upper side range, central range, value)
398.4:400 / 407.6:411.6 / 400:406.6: -0.17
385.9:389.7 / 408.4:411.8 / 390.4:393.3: 0.26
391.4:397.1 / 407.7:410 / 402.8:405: -0.28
